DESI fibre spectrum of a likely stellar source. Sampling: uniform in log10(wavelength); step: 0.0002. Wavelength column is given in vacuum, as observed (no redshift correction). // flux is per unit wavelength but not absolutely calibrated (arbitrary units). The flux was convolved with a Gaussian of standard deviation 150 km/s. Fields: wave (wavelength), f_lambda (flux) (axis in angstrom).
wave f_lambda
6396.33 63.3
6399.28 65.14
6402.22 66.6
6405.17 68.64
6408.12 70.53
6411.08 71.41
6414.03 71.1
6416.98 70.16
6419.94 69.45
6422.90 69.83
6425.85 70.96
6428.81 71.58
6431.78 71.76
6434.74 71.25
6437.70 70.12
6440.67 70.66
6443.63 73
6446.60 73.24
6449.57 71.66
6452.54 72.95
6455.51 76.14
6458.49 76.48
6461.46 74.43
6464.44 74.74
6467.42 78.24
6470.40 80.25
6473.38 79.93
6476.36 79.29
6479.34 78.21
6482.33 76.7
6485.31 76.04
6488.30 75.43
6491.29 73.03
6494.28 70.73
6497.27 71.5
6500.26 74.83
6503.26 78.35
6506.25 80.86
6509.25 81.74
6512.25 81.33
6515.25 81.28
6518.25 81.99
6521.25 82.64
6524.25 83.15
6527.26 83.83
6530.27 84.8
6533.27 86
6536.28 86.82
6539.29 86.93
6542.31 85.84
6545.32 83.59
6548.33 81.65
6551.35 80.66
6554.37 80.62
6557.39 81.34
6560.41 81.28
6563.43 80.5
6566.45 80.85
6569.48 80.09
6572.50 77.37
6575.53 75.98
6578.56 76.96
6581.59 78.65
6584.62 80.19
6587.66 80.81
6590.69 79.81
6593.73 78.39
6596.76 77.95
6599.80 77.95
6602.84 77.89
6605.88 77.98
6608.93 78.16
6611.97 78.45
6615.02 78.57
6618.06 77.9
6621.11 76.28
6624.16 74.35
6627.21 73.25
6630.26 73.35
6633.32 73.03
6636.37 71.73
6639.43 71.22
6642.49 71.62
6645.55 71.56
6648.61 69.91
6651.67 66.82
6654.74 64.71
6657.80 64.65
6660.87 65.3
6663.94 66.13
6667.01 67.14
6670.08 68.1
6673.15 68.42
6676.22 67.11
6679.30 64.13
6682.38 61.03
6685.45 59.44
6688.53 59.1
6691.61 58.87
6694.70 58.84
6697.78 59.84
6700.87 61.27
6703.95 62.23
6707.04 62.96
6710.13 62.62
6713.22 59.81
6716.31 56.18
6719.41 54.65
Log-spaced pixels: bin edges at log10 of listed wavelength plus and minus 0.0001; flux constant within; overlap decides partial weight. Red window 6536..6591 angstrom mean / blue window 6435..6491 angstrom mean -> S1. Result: 1.1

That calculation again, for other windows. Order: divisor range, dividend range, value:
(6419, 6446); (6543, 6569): 1.15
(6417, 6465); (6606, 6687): 0.97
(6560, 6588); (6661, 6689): 0.82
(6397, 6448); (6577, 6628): 1.11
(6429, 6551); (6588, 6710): 0.89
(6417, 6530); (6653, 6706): 0.83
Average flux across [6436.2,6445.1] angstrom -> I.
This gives 71.3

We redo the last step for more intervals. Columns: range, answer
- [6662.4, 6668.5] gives 66.6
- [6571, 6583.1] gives 77.2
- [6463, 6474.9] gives 78.3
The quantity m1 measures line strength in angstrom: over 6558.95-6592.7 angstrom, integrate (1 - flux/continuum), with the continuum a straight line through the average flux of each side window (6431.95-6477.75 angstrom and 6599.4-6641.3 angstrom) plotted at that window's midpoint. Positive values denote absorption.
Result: -1.8 angstrom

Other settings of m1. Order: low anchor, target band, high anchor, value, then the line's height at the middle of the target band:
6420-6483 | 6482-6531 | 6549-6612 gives -1.49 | 76.3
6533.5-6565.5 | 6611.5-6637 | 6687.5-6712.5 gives -1.15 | 71.9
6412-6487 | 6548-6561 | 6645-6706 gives -2.19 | 69.4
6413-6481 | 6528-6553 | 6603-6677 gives -4.04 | 72.7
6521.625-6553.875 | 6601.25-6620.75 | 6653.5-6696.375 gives -1.28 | 73.3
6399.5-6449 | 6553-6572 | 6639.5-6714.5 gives -3.80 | 67.2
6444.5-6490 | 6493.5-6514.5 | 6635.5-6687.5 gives -0.85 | 74.4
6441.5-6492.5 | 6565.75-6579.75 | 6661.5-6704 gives -1.72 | 69.6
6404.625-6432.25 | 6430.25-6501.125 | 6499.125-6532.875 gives 1.16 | 75.9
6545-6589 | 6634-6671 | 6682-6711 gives -0.66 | 67.1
